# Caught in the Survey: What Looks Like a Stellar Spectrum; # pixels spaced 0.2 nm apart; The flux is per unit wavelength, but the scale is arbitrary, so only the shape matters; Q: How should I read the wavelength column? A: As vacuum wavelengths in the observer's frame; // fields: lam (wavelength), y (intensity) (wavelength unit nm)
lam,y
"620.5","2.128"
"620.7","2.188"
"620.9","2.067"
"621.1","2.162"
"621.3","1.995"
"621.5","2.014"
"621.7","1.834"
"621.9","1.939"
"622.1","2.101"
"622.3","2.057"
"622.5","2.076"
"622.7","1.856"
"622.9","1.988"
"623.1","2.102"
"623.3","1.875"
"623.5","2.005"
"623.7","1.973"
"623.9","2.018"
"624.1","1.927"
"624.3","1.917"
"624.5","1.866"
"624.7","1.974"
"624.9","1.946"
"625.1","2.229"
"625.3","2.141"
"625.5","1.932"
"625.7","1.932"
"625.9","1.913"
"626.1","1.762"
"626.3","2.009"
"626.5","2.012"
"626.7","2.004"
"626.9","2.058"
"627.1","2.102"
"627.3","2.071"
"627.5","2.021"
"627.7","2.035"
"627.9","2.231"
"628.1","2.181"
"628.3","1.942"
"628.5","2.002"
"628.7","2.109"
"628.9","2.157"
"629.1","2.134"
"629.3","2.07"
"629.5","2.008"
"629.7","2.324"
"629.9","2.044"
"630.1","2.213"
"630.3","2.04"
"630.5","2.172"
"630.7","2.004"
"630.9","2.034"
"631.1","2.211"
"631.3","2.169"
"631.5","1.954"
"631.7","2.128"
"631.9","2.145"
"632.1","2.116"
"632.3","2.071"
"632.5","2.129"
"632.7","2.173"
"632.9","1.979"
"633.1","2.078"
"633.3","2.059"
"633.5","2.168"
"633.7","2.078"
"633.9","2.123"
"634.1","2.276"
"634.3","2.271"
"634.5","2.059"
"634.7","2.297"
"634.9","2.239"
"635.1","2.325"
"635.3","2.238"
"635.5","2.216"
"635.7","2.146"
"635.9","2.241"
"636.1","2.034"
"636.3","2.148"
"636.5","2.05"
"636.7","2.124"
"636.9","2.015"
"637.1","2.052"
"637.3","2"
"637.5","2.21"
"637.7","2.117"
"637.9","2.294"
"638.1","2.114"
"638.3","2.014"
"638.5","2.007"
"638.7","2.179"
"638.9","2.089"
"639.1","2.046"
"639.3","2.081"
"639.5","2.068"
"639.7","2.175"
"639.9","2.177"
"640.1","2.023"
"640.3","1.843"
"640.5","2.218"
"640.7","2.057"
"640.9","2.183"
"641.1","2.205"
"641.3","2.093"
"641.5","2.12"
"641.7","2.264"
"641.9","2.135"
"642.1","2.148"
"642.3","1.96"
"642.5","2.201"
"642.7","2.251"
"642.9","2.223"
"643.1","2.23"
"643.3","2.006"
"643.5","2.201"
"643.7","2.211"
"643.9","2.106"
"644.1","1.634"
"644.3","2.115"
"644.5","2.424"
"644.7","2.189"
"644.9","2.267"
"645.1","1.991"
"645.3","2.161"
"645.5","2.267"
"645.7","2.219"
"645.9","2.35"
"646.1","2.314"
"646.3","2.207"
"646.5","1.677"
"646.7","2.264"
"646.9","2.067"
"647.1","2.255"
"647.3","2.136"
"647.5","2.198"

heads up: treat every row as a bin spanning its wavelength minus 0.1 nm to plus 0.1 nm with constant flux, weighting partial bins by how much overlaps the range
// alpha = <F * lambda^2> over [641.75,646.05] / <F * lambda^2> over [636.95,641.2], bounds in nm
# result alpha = 1.04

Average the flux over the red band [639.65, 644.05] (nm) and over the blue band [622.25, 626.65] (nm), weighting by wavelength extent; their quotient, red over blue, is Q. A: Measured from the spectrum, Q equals 1.08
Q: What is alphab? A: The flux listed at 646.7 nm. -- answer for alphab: 2.264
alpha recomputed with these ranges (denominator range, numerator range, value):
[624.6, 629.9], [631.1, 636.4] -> 1.07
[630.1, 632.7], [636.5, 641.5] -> 1.02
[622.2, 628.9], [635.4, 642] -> 1.10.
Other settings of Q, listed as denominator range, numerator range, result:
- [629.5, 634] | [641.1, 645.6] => 1.02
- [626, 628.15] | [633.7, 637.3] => 1.06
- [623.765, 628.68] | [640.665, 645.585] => 1.07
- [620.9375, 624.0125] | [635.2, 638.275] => 1.06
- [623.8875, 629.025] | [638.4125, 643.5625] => 1.05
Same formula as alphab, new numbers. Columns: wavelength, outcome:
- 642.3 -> 1.96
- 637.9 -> 2.294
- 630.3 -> 2.04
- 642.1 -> 2.148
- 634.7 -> 2.297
